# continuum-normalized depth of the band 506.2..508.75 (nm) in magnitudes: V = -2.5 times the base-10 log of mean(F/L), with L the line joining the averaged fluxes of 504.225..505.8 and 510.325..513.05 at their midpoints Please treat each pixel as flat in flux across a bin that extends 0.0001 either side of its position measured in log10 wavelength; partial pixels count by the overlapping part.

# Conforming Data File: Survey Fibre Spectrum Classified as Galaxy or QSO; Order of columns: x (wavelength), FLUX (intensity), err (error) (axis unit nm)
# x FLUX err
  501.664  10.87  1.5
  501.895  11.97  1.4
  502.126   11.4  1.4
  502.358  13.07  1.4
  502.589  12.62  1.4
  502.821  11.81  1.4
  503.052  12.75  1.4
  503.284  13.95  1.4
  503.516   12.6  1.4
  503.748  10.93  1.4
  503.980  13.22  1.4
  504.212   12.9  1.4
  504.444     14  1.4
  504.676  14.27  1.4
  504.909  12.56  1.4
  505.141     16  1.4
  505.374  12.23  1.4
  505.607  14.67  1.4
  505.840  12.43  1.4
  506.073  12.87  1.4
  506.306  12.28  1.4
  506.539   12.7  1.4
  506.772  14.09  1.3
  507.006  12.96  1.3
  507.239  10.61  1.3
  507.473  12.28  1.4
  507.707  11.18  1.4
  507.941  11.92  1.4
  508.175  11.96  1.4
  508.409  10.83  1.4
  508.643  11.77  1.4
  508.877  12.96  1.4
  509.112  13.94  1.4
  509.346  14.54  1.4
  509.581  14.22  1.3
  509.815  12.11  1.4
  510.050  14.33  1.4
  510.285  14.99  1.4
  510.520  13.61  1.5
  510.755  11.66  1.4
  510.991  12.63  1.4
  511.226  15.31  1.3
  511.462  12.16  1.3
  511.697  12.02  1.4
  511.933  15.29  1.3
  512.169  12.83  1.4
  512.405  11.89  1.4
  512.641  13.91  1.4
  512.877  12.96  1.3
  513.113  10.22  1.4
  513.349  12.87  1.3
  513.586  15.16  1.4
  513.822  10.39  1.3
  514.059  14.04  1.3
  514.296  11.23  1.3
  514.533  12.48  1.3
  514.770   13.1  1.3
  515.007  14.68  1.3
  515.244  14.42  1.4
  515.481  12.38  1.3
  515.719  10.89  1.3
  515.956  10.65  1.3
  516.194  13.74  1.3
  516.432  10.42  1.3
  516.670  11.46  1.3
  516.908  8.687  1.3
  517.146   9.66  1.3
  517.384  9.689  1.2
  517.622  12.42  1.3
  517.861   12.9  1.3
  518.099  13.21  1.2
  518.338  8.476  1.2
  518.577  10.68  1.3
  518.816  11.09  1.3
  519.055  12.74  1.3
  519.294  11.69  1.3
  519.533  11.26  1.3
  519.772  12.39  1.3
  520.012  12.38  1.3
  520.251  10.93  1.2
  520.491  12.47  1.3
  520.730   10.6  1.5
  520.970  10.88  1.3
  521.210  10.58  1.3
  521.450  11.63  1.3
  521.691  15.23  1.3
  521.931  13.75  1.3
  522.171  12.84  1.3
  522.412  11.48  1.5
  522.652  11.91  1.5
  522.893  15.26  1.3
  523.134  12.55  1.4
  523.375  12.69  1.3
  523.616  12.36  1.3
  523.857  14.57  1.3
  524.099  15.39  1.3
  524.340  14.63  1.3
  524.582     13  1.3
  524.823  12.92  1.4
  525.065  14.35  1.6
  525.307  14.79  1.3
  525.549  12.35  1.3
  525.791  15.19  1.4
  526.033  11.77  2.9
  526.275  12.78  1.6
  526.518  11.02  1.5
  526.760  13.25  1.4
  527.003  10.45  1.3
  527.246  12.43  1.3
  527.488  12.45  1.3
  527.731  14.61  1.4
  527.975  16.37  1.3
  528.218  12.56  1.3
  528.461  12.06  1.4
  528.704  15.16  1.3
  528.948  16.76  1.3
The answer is 0.13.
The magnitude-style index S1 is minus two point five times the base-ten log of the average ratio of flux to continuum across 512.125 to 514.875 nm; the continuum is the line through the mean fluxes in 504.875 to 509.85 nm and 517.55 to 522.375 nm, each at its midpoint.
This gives -0.02 mag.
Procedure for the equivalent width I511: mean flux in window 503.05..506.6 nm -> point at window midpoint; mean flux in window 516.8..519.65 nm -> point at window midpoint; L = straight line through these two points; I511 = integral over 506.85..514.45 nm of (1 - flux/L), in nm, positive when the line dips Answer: -0.34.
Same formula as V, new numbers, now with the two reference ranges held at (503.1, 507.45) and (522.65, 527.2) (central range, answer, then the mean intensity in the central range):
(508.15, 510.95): -0.001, 13.1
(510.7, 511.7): 0.017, 12.9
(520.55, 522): 0.097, 12.1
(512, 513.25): 0.053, 12.5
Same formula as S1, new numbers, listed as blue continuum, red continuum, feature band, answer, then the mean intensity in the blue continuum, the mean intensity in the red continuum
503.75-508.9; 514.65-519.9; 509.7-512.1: -0.09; 12.7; 11.7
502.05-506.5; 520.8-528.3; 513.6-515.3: 0.00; 13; 13.1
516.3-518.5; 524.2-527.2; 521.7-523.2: -0.09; 10.8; 13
